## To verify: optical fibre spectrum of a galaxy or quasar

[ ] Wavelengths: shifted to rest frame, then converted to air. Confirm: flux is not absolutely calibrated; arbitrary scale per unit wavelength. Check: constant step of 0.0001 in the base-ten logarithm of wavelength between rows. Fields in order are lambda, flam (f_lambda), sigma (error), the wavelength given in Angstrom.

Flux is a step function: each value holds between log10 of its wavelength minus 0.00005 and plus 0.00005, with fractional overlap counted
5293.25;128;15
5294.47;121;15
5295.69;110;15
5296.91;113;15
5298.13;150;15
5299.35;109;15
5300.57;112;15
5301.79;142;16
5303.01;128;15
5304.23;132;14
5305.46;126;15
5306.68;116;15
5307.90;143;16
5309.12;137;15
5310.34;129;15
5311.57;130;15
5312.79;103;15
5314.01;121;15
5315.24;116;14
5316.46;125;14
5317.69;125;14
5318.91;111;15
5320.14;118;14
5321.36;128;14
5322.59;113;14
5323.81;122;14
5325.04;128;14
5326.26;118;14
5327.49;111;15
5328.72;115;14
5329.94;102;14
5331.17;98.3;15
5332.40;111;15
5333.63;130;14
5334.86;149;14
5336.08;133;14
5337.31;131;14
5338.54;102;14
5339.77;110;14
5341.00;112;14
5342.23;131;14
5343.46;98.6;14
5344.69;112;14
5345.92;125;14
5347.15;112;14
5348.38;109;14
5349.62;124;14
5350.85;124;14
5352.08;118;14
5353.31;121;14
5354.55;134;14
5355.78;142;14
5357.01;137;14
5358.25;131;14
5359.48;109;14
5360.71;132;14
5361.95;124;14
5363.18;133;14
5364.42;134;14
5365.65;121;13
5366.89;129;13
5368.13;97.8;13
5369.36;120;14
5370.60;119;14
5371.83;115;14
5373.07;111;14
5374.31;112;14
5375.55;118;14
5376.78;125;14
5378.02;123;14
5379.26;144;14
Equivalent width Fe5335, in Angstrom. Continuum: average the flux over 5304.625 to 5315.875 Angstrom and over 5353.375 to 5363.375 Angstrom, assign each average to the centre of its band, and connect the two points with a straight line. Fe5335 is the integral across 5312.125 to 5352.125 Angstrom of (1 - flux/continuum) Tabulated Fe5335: 2.9 Angstrom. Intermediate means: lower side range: 125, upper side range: 130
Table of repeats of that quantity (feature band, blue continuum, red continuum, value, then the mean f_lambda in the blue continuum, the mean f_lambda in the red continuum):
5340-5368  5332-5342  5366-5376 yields -0.88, 123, 115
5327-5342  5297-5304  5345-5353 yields 0.46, 127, 119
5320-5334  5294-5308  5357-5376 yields 0.82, 125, 121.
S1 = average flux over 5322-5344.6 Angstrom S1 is 117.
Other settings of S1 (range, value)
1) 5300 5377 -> 121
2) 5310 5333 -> 117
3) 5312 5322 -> 119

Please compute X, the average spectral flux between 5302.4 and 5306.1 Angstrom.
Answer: 128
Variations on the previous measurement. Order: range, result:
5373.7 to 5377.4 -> 118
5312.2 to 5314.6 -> 112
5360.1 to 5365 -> 131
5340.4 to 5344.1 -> 114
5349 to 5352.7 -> 122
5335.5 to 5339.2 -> 122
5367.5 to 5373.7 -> 113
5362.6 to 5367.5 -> 129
